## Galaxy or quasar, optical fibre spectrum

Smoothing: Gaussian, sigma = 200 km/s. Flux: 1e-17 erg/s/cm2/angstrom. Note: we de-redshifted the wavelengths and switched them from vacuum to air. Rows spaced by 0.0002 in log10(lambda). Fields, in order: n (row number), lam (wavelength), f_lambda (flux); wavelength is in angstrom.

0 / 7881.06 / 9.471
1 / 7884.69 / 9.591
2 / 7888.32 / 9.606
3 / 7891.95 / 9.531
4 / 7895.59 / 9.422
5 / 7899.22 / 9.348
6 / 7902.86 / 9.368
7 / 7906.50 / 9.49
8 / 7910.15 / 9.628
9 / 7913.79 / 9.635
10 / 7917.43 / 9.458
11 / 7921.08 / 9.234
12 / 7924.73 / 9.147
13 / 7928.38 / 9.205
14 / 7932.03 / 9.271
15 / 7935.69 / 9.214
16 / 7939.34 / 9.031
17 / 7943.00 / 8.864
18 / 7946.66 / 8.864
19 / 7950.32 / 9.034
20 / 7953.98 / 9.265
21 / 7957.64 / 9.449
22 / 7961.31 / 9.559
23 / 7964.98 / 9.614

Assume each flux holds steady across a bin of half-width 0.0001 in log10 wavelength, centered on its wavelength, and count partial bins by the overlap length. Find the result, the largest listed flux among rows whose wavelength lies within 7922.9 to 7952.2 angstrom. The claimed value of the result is 9.271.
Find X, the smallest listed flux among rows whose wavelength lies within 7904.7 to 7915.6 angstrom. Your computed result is 9.49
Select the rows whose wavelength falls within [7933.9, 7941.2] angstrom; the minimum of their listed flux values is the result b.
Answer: 9.031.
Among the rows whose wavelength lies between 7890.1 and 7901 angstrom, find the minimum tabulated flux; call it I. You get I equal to 9.348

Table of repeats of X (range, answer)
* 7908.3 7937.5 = 9.147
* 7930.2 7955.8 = 8.864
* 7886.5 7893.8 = 9.531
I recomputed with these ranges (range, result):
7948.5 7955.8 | 9.034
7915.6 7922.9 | 9.234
